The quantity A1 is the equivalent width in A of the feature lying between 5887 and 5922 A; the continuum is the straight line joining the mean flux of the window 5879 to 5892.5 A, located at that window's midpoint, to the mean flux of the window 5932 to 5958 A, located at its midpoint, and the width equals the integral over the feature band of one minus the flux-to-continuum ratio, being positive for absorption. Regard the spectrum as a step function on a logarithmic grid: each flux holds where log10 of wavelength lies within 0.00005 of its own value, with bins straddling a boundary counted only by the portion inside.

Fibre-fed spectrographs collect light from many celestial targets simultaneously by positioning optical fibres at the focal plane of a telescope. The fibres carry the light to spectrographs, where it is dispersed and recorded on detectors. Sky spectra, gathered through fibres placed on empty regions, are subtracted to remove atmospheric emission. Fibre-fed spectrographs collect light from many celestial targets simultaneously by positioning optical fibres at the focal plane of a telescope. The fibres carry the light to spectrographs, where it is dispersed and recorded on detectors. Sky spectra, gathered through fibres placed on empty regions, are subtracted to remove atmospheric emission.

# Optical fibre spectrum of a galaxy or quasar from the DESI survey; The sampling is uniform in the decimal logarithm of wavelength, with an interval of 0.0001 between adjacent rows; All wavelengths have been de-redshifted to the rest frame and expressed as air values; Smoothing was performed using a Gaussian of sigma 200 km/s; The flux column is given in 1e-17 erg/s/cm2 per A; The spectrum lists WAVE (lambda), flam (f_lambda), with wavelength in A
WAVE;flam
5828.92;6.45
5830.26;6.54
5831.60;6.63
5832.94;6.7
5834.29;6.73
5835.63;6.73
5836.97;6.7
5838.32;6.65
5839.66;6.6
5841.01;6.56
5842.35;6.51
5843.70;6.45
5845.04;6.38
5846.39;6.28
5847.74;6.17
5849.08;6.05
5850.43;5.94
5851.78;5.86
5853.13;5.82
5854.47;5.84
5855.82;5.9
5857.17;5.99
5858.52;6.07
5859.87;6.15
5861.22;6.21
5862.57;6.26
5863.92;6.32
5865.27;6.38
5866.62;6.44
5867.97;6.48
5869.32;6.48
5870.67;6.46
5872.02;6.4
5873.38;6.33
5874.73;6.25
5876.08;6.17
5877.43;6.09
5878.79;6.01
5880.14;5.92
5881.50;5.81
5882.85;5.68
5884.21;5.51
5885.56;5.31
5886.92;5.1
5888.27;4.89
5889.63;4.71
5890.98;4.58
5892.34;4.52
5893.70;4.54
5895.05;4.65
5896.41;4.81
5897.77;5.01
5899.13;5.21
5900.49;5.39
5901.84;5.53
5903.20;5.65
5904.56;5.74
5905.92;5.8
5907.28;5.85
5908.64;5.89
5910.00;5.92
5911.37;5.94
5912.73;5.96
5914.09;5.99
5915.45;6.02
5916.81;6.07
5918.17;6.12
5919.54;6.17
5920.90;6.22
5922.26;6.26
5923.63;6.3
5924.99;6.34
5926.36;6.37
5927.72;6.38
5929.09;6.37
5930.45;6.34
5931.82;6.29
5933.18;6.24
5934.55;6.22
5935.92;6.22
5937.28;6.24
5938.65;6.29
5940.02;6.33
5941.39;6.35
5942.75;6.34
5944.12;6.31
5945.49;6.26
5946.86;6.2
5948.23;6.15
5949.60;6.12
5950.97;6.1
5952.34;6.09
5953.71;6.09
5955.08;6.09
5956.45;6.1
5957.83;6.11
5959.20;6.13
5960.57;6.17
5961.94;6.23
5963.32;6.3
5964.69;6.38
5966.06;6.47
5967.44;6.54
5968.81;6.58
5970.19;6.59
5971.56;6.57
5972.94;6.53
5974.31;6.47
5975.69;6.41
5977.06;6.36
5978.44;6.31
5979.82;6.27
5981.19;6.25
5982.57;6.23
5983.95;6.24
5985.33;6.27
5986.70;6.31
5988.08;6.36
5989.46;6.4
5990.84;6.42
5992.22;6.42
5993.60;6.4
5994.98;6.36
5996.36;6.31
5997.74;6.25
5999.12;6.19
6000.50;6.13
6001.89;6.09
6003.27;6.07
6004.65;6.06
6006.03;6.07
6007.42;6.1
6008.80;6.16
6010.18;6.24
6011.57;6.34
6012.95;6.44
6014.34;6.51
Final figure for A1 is 0.5 A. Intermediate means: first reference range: 5.26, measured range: 5.49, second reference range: 6.21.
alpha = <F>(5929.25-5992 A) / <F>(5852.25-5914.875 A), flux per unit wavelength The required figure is 1.10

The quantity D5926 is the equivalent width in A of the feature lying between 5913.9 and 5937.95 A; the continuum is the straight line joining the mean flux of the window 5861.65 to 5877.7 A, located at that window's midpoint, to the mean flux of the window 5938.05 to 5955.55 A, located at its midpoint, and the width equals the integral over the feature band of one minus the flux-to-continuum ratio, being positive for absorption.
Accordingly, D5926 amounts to 0.0 A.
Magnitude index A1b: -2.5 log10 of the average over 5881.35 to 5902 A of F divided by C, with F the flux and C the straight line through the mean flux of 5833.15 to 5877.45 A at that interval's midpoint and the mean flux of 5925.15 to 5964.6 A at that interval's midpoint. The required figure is 0.24 mag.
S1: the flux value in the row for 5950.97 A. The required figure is 6.1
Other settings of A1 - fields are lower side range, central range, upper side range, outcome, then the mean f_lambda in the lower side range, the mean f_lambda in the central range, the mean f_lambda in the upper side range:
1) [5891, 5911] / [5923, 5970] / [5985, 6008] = -4.23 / 5.31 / 6.27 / 6.25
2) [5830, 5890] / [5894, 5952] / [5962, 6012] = 2.24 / 6.15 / 5.99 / 6.32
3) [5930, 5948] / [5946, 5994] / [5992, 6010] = -0.53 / 6.27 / 6.3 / 6.2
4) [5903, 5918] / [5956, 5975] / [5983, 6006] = -0.72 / 5.91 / 6.37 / 6.26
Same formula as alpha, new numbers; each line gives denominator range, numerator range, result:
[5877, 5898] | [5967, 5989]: 1.23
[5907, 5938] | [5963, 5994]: 1.04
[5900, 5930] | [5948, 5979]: 1.05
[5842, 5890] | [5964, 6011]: 1.05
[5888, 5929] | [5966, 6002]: 1.13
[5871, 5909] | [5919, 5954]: 1.14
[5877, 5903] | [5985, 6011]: 1.20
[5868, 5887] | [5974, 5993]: 1.05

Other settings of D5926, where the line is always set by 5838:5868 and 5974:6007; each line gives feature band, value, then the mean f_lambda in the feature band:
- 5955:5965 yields 0.1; 6.19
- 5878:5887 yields 0.8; 5.65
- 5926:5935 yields -0.1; 6.32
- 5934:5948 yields 0.0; 6.27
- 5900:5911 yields 0.9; 5.73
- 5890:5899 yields 2.2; 4.72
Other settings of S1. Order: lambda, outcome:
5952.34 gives 6.09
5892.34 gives 4.52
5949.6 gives 6.12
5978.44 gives 6.31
